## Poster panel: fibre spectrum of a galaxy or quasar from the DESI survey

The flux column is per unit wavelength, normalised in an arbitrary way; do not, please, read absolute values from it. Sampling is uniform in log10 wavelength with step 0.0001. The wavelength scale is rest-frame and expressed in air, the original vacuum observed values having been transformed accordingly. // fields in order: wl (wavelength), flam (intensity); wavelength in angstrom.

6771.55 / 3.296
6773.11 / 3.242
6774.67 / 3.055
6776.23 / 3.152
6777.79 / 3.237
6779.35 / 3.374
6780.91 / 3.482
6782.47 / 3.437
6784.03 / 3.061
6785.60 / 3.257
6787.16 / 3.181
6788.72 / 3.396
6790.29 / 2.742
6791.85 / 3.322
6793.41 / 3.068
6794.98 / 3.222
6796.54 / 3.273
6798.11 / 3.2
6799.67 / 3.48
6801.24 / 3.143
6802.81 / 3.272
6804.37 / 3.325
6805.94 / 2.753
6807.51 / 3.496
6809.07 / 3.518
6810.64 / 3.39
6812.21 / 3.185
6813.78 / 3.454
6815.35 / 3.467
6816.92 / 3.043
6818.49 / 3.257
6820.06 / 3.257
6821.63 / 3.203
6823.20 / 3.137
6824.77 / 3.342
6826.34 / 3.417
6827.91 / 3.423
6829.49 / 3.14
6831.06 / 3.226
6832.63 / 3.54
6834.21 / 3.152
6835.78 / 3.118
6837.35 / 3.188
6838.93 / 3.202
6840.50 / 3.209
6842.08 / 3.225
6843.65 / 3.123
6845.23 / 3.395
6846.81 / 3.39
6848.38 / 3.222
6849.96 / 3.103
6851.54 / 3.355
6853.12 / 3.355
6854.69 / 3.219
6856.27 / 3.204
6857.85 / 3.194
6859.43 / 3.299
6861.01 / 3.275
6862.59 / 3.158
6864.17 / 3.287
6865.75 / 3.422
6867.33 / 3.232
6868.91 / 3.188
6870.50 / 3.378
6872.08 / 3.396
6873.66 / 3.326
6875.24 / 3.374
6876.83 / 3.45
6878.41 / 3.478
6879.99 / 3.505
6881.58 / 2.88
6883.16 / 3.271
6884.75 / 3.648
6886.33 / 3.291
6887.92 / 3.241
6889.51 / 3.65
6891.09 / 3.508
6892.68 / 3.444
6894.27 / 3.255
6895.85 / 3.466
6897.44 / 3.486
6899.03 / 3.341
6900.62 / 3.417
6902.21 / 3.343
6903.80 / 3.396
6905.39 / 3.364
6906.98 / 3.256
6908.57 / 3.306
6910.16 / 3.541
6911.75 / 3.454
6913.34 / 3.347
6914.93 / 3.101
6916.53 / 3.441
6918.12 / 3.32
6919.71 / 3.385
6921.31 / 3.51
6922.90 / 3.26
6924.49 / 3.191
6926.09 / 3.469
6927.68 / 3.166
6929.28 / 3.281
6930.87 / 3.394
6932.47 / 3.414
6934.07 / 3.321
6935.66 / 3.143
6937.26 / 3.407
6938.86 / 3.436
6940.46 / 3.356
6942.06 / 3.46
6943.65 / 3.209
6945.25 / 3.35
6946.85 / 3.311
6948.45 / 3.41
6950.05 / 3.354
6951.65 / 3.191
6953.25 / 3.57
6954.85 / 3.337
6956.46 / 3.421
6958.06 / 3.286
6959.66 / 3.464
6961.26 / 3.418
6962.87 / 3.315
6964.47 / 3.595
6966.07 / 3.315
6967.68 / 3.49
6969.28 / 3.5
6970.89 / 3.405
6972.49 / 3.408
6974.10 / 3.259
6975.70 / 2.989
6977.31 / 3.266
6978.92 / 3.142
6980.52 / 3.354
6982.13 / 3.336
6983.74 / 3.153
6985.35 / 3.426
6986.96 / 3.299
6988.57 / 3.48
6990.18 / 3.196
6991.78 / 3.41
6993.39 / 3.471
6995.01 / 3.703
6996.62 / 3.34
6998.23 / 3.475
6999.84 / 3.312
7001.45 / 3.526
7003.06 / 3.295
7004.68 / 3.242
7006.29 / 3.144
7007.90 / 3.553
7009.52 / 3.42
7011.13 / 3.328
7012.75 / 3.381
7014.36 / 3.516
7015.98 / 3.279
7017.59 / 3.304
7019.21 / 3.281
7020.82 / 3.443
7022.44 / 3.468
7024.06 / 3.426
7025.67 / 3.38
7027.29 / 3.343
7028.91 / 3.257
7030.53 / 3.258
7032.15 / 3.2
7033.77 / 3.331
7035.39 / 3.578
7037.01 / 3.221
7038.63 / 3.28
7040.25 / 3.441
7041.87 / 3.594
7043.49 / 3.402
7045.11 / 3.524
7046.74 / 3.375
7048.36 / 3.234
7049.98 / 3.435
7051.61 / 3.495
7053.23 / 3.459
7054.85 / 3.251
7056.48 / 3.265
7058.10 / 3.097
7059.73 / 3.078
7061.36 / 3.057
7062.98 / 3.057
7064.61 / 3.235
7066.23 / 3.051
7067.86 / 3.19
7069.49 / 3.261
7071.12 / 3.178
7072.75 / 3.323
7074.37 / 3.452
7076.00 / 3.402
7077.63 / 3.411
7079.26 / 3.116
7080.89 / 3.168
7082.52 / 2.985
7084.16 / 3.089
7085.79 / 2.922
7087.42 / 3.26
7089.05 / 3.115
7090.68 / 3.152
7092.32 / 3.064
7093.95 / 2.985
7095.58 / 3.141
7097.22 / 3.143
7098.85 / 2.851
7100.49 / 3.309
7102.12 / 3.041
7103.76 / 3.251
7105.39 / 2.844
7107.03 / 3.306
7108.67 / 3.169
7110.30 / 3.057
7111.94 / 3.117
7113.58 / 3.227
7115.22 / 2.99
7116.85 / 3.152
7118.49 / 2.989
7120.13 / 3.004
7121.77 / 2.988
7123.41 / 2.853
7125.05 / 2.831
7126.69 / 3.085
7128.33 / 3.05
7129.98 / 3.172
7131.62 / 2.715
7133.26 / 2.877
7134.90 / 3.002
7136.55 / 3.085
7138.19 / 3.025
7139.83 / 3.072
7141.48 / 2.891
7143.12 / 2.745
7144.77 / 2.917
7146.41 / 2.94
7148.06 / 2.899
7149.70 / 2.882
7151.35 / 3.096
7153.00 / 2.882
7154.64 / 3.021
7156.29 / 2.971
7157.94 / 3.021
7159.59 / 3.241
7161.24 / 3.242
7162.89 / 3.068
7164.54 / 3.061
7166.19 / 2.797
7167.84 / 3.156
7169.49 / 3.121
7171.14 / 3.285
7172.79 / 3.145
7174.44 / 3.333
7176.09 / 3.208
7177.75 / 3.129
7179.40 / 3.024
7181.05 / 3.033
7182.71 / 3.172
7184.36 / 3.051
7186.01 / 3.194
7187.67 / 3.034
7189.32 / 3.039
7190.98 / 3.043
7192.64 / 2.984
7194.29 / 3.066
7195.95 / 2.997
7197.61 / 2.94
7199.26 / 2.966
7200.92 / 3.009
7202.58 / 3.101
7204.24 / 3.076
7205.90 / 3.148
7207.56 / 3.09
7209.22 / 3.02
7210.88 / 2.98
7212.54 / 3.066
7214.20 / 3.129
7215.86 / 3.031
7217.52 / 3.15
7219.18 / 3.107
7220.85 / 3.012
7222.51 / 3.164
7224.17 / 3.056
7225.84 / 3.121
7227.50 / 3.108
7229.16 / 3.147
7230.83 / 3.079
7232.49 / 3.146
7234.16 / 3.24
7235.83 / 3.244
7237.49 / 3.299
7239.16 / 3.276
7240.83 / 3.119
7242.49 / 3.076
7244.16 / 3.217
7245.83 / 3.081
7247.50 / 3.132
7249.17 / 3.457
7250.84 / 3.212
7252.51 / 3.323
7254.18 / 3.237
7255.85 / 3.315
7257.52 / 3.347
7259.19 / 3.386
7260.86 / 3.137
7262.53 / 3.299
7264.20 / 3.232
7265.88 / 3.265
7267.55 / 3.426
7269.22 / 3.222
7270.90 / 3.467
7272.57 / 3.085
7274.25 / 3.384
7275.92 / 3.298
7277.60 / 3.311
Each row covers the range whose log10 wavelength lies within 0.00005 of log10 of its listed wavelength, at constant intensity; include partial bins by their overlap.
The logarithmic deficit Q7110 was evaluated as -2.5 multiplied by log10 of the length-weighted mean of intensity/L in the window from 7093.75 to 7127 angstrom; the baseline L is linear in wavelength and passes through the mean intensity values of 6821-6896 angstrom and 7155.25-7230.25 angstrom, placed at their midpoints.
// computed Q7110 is 0.03 mag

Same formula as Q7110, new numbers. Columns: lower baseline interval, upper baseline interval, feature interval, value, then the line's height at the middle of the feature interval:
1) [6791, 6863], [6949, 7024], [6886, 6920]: -0.023 mag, 3.31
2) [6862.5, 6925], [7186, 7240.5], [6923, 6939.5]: 0.004 mag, 3.33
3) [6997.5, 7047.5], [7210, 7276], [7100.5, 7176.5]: 0.083 mag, 3.28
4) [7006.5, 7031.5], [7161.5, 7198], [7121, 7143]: 0.073 mag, 3.17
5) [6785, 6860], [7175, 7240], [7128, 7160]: 0.054 mag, 3.12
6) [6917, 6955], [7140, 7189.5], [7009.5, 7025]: -0.047 mag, 3.24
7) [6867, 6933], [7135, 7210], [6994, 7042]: -0.049 mag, 3.23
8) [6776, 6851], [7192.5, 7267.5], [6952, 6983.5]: -0.046 mag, 3.22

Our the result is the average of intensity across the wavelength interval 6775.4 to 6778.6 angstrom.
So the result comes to 3.2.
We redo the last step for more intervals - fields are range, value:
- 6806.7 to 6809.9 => 3.5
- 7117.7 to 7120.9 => 3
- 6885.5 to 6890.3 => 3.4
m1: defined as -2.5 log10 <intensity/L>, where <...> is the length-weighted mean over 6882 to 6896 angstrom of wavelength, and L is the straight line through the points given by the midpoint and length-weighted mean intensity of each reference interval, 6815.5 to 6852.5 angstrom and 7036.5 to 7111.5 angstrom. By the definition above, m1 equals -0.05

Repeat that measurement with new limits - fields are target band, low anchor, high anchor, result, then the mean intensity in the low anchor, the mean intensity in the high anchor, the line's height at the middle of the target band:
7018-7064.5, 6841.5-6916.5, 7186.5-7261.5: -0.030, 3.33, 3.13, 3.24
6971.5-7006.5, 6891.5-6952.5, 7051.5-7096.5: -0.018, 3.35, 3.18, 3.28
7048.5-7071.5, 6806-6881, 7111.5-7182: -0.040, 3.29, 3.03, 3.1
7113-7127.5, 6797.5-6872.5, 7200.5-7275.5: 0.069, 3.27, 3.18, 3.21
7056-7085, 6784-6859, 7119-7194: -0.035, 3.25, 3.03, 3.09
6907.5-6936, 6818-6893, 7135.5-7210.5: -0.031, 3.3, 3.05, 3.25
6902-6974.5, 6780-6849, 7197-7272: -0.043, 3.26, 3.17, 3.23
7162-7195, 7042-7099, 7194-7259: 0.022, 3.21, 3.14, 3.16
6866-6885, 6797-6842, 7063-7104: -0.030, 3.27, 3.16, 3.25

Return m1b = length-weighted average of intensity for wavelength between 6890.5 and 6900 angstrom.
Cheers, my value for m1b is 3.41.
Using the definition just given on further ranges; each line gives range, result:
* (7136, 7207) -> 3.05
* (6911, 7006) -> 3.35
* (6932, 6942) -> 3.35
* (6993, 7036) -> 3.38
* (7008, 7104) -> 3.27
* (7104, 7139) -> 3.03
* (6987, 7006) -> 3.39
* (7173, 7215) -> 3.07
